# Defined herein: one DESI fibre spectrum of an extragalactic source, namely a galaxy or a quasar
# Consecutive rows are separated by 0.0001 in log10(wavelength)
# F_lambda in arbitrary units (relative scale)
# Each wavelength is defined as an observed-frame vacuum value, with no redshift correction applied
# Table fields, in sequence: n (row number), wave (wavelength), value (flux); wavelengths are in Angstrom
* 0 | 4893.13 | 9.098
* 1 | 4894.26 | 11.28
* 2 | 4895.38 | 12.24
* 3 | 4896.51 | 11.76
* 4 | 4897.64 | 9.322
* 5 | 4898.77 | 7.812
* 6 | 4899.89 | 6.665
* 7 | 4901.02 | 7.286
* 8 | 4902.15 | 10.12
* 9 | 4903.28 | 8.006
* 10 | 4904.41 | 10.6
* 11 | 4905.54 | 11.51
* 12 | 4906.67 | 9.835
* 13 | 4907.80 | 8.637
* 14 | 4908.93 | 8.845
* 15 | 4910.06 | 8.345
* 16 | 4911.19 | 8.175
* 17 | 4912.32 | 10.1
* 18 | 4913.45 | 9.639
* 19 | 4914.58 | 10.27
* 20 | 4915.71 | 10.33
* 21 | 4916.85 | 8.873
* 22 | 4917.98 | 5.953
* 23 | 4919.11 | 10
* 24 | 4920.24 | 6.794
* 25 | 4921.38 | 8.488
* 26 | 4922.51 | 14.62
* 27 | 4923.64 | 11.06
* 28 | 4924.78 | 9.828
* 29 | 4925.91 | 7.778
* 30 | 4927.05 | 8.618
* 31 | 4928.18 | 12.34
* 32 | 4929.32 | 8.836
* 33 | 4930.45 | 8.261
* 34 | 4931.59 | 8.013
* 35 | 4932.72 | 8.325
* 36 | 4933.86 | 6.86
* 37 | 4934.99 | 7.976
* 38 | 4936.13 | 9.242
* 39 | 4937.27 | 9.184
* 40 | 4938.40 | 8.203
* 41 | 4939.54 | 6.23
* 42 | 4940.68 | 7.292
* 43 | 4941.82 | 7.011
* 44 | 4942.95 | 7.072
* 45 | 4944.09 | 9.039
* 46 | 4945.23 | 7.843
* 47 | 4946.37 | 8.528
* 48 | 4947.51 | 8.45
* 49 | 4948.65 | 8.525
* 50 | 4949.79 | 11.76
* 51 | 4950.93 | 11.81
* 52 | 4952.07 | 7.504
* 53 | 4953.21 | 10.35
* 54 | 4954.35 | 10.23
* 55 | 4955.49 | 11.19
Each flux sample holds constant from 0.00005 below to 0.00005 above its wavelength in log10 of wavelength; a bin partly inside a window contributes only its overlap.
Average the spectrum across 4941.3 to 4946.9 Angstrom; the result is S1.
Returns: 7.91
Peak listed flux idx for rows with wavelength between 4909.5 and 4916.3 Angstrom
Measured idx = 10.33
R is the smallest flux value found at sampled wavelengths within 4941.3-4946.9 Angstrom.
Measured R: 7.011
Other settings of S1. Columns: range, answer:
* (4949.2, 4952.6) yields 10.4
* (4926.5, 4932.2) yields 9.22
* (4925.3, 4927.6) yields 8.22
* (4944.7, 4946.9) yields 8.18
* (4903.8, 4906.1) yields 11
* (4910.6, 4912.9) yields 9.14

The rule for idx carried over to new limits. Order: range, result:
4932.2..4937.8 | 9.242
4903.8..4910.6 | 11.51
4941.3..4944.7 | 9.039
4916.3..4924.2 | 14.62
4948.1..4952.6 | 11.81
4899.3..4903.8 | 10.12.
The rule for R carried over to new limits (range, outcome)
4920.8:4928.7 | 7.778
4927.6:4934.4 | 6.86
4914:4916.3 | 10.27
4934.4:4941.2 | 6.23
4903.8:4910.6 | 8.345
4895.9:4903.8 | 6.665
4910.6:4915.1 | 8.175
